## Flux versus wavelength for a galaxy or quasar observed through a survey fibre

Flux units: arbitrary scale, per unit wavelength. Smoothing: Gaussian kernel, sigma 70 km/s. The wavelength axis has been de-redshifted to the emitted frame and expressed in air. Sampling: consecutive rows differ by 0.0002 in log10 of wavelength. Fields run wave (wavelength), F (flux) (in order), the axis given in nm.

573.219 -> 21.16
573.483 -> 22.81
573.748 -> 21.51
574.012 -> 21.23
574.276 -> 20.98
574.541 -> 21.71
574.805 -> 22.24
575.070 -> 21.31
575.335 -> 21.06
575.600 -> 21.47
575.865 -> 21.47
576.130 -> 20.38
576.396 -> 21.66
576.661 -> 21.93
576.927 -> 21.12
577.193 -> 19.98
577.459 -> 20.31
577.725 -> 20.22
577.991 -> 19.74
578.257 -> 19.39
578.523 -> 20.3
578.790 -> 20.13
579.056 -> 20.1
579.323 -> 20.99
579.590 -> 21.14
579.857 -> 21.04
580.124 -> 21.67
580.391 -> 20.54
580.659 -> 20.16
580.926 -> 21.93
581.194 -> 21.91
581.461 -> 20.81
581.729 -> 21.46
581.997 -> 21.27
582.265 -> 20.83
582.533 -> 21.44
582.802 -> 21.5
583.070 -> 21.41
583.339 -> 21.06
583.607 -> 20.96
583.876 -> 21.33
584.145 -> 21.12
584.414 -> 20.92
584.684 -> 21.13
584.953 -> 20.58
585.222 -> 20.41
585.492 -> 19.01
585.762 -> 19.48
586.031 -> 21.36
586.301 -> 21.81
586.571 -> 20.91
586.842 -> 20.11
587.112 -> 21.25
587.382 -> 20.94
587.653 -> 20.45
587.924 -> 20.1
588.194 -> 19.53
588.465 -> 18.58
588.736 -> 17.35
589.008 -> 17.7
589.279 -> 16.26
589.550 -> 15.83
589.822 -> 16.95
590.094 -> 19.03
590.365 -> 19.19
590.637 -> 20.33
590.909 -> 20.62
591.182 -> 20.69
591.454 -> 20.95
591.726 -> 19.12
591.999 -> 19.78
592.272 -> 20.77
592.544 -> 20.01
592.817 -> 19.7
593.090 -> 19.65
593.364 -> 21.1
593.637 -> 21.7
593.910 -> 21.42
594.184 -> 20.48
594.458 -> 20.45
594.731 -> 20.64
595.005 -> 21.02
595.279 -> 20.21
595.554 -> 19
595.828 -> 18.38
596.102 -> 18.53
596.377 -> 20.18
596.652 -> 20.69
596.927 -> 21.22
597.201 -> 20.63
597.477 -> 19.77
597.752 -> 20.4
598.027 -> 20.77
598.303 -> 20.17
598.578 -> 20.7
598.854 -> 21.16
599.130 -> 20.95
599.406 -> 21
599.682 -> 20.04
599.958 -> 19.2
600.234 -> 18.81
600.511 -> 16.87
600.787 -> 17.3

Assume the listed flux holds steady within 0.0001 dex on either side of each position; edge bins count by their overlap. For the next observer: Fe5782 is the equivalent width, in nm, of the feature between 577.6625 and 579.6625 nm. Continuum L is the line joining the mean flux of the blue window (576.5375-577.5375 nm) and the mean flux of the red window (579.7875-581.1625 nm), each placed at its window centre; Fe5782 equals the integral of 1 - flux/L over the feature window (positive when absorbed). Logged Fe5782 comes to 0.07 nm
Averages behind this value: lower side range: 20.8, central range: 20.2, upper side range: 21.1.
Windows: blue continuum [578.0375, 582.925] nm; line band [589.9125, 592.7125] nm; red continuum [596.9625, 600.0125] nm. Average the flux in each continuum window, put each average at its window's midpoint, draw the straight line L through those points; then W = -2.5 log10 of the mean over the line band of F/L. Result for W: 0.04 mag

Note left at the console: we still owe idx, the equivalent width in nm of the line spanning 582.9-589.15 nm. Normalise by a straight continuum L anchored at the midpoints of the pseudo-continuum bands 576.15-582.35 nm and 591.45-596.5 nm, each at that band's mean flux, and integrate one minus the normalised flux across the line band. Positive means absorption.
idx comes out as 0.05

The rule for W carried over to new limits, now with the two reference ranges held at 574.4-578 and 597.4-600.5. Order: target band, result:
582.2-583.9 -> -0.022 mag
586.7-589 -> 0.050 mag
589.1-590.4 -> 0.183 mag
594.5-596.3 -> 0.032 mag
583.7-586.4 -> 0.001 mag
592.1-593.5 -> 0.009 mag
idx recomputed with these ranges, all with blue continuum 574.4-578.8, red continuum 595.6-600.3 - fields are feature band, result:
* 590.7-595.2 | -0.04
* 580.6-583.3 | -0.08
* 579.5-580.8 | -0.01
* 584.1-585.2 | -0.01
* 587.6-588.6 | 0.04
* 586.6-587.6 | -0.01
